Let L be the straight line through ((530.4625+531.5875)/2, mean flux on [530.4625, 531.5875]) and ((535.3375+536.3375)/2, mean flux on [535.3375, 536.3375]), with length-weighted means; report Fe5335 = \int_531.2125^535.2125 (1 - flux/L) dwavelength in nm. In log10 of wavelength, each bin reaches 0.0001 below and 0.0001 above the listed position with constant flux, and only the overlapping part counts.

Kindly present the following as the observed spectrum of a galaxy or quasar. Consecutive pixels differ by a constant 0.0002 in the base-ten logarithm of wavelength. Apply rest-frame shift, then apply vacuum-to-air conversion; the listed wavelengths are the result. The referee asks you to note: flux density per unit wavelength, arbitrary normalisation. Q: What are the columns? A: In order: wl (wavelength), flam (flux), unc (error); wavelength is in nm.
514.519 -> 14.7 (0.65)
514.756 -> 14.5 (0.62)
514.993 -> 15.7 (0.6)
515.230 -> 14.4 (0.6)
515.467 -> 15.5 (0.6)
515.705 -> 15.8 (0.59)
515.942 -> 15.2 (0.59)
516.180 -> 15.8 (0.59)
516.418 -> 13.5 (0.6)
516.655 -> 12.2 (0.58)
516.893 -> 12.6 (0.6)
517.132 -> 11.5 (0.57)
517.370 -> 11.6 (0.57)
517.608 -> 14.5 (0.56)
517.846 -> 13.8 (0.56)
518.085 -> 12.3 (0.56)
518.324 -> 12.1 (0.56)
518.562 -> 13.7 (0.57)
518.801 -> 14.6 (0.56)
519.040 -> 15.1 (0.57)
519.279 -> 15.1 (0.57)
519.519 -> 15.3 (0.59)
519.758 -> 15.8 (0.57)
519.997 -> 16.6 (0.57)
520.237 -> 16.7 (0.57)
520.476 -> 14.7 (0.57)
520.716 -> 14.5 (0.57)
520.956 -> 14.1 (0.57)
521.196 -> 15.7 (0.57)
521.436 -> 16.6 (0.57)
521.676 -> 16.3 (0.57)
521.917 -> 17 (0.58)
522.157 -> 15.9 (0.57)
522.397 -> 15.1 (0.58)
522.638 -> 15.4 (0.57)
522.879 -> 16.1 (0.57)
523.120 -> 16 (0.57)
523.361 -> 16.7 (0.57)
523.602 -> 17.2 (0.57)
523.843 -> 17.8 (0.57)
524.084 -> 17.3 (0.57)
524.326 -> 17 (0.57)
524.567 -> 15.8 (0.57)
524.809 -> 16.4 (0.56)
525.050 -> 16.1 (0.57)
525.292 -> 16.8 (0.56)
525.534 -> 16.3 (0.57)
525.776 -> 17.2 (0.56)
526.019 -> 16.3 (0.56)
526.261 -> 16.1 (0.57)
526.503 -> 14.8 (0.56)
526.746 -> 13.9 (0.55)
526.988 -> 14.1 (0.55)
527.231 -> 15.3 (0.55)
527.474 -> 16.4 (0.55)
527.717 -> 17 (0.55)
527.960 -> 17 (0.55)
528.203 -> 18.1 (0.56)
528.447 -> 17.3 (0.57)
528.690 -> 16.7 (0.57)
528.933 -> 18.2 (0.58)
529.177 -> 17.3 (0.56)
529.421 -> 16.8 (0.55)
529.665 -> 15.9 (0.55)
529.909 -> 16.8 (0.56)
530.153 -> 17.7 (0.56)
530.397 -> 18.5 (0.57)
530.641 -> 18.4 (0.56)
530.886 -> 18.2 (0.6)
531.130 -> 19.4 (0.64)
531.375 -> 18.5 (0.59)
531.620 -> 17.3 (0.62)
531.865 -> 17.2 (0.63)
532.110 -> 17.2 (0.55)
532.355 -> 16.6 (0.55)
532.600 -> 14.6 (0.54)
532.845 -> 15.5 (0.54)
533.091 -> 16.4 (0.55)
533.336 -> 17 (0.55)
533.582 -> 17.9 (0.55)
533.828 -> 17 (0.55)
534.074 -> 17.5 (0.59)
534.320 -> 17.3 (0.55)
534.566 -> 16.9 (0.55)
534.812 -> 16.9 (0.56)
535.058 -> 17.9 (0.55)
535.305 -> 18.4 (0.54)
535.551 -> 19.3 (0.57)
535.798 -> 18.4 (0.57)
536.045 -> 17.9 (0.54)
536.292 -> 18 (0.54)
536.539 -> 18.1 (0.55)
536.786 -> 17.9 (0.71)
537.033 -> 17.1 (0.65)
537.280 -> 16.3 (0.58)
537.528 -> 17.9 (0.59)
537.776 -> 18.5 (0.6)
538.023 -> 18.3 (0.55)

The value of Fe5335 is 0.32 nm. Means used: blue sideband 18.5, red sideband 18.4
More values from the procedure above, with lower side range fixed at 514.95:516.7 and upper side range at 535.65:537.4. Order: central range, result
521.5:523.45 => -0.04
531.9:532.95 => 0.06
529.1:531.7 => -0.13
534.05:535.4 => 0.00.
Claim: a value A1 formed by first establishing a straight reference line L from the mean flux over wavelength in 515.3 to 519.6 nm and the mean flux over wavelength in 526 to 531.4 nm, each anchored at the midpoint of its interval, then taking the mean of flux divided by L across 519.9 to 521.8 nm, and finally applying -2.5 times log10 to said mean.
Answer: -0.06 mag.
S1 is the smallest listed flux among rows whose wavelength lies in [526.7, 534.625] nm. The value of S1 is 13.9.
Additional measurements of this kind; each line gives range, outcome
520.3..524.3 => 14.1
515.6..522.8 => 11.5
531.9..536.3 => 14.6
